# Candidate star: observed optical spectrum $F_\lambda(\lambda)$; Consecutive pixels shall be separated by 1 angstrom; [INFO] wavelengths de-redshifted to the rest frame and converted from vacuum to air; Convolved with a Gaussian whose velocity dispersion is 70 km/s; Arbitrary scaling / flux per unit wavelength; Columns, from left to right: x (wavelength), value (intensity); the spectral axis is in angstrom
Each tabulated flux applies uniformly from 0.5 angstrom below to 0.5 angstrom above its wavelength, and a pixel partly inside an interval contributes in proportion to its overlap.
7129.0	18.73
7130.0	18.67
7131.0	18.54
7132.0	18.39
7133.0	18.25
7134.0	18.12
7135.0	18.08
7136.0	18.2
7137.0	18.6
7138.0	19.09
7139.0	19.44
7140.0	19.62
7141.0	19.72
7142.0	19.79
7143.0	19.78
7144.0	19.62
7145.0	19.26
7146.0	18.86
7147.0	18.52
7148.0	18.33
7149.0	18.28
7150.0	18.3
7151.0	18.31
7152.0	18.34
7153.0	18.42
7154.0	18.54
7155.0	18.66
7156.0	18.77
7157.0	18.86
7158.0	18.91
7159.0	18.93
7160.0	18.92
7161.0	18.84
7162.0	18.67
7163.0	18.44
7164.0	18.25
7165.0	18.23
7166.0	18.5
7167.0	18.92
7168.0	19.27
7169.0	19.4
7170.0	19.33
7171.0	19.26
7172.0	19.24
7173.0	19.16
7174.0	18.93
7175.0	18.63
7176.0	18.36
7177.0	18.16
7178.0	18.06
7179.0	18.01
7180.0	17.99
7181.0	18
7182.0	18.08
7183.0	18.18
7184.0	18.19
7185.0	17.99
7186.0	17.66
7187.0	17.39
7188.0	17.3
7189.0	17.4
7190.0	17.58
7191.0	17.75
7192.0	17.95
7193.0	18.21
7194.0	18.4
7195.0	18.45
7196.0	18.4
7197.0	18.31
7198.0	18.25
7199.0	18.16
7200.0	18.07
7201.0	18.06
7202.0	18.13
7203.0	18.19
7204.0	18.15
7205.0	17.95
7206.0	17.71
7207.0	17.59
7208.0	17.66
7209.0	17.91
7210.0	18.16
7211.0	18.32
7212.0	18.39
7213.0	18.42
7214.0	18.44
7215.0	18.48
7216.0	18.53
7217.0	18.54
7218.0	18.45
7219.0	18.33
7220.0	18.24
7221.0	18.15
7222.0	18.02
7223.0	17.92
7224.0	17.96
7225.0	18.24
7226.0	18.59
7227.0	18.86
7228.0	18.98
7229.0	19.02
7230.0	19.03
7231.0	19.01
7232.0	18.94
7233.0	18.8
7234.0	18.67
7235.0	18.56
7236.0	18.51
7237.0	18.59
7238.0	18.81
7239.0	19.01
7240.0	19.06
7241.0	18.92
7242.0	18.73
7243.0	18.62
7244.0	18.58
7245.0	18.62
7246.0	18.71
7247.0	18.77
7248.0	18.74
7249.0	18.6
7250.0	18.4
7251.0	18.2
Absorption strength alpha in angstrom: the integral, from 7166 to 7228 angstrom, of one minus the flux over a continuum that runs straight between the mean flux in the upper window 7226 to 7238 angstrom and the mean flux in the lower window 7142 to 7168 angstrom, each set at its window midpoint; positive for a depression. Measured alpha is 1.7 angstrom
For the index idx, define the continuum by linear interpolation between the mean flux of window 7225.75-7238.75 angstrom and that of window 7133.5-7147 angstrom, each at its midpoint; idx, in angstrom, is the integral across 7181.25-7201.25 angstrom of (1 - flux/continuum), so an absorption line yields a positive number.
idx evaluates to 0.99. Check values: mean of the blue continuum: 19.1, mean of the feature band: 18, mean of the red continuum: 18.8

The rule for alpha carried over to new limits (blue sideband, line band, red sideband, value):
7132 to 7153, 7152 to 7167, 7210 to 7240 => 0.1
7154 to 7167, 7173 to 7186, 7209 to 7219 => 0.2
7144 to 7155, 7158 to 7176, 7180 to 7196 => -0.6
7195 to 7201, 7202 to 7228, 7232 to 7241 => 0.4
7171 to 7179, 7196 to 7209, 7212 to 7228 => 0.3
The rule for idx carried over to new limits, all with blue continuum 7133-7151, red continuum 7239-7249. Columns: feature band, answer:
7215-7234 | 0.25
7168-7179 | 0.01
